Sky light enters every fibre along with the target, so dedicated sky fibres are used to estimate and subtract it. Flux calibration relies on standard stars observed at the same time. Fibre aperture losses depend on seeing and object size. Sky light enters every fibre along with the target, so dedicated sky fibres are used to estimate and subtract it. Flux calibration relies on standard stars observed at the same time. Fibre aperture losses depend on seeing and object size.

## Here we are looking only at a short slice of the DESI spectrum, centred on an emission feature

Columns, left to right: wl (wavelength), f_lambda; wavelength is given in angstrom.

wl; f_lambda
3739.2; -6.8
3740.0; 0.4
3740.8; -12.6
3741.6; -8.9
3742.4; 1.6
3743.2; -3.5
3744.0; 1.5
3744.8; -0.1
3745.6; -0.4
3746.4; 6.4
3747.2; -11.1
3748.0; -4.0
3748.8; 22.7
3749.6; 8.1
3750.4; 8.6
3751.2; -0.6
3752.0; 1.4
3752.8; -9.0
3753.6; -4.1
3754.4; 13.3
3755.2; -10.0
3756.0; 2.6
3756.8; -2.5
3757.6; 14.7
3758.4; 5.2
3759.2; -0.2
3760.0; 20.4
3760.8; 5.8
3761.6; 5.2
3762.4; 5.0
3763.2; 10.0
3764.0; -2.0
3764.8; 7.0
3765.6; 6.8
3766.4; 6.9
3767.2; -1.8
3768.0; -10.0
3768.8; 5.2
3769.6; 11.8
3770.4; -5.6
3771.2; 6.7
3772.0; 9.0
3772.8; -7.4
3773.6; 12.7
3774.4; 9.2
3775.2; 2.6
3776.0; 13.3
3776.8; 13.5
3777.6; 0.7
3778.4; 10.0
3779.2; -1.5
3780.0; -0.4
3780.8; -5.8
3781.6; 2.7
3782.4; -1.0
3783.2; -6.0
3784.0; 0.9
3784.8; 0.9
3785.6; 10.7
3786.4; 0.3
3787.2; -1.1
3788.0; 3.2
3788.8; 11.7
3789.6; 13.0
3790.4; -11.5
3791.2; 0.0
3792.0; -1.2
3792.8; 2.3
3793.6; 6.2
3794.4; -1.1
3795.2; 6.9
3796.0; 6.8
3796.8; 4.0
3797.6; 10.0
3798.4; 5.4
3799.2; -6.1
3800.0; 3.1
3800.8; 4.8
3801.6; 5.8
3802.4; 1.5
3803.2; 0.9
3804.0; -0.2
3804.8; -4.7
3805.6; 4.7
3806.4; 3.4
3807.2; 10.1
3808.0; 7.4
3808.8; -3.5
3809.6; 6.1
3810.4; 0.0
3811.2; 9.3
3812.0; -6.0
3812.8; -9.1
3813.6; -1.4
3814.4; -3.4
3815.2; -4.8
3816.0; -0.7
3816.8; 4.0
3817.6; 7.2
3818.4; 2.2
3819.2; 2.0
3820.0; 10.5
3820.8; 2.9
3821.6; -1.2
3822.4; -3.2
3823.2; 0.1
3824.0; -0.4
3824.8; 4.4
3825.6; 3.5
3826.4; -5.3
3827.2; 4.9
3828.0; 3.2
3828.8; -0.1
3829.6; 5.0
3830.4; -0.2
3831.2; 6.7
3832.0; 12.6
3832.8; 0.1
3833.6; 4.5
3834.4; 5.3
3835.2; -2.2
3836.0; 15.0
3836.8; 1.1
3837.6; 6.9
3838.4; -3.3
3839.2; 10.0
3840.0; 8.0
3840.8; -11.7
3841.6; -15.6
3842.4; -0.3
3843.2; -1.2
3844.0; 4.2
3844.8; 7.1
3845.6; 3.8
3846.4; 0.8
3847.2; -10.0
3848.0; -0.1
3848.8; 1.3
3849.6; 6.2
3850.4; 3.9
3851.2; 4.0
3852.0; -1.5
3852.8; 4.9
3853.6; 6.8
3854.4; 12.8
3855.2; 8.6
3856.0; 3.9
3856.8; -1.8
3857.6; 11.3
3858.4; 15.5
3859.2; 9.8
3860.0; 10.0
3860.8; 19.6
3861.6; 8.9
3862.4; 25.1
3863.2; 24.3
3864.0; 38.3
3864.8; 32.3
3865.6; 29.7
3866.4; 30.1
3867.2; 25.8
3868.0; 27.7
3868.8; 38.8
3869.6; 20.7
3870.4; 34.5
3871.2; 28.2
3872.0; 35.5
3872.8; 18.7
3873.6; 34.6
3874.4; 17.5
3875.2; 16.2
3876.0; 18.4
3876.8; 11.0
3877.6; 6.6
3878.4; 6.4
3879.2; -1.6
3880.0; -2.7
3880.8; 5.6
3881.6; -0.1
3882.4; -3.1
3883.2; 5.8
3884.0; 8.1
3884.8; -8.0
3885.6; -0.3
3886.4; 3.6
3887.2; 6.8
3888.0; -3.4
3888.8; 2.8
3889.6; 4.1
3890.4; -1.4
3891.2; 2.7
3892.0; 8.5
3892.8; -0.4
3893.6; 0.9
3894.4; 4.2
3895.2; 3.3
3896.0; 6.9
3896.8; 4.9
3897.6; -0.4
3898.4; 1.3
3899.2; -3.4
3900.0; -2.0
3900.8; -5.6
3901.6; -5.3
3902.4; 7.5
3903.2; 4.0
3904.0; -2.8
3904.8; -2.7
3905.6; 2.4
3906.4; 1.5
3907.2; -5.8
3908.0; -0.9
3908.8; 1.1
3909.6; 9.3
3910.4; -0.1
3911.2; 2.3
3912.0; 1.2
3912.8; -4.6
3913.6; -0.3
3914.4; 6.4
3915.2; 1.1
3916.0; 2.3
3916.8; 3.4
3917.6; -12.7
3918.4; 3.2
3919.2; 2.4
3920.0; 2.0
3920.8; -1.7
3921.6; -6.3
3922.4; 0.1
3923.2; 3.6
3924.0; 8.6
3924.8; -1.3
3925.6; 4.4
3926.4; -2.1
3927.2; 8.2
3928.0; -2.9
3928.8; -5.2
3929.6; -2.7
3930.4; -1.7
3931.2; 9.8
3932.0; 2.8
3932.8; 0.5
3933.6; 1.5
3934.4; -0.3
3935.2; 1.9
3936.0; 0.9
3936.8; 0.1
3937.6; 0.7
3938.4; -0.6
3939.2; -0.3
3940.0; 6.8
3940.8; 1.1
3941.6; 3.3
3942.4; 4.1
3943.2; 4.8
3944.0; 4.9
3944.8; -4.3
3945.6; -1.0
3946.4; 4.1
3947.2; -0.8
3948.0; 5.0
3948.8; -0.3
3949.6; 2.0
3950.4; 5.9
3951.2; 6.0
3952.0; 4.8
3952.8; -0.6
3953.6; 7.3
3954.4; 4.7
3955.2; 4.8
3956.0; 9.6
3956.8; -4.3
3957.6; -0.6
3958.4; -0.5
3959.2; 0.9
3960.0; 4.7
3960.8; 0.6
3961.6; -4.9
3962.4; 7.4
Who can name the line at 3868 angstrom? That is C IV 1549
